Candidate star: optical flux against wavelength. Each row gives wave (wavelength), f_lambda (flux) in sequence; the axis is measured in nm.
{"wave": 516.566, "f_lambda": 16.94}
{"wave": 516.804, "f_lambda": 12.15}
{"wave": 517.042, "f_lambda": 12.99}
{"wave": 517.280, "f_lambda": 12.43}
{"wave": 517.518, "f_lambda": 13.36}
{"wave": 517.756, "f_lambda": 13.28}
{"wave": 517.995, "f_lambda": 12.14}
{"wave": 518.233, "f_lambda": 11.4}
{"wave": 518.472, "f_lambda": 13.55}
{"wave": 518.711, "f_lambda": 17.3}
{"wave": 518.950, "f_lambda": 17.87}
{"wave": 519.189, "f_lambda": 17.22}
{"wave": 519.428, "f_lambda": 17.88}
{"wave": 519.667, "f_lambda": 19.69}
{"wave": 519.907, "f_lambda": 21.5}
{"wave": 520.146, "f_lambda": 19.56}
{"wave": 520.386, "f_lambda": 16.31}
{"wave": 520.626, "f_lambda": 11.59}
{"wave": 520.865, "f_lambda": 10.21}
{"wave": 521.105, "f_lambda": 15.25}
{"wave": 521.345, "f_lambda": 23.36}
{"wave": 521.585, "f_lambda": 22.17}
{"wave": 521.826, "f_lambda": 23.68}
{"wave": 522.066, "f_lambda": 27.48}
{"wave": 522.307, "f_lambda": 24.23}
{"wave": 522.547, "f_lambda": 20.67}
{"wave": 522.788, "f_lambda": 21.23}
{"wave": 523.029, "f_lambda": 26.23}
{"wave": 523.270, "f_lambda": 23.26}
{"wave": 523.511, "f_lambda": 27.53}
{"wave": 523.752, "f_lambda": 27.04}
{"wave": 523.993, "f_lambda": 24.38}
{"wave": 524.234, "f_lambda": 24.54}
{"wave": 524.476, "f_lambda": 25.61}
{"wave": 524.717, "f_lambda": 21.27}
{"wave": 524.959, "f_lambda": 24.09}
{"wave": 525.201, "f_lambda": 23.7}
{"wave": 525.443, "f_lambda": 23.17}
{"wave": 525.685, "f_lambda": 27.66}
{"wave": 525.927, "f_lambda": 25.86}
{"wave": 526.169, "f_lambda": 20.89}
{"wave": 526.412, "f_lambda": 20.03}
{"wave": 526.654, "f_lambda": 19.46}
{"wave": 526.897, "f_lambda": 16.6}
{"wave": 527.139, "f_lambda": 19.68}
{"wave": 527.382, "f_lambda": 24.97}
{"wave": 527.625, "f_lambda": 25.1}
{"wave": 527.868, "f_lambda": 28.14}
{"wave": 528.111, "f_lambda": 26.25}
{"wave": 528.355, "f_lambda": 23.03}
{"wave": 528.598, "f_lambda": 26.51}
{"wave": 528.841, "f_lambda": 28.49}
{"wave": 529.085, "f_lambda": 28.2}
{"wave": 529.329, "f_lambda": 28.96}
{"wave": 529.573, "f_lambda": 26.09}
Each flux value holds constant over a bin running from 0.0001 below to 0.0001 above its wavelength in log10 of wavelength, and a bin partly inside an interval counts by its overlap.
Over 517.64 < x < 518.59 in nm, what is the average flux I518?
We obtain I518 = 12.6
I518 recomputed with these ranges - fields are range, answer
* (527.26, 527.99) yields 26.1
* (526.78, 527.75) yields 21.6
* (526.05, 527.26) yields 19.3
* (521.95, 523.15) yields 23.9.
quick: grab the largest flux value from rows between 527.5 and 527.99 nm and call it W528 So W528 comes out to 28.14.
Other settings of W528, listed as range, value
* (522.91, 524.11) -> 27.53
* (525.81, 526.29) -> 25.86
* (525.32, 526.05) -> 27.66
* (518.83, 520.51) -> 21.5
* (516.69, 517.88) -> 13.36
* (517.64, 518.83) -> 17.3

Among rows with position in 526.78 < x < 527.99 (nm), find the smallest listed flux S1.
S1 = 16.6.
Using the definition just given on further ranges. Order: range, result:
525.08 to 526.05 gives 23.17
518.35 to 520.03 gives 13.55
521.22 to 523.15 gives 20.67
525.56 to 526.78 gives 19.46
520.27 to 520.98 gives 10.21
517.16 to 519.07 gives 11.4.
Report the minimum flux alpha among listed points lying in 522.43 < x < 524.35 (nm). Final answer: 20.67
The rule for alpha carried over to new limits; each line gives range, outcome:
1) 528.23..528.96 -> 23.03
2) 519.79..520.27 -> 19.56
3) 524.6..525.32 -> 21.27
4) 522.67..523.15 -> 21.23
